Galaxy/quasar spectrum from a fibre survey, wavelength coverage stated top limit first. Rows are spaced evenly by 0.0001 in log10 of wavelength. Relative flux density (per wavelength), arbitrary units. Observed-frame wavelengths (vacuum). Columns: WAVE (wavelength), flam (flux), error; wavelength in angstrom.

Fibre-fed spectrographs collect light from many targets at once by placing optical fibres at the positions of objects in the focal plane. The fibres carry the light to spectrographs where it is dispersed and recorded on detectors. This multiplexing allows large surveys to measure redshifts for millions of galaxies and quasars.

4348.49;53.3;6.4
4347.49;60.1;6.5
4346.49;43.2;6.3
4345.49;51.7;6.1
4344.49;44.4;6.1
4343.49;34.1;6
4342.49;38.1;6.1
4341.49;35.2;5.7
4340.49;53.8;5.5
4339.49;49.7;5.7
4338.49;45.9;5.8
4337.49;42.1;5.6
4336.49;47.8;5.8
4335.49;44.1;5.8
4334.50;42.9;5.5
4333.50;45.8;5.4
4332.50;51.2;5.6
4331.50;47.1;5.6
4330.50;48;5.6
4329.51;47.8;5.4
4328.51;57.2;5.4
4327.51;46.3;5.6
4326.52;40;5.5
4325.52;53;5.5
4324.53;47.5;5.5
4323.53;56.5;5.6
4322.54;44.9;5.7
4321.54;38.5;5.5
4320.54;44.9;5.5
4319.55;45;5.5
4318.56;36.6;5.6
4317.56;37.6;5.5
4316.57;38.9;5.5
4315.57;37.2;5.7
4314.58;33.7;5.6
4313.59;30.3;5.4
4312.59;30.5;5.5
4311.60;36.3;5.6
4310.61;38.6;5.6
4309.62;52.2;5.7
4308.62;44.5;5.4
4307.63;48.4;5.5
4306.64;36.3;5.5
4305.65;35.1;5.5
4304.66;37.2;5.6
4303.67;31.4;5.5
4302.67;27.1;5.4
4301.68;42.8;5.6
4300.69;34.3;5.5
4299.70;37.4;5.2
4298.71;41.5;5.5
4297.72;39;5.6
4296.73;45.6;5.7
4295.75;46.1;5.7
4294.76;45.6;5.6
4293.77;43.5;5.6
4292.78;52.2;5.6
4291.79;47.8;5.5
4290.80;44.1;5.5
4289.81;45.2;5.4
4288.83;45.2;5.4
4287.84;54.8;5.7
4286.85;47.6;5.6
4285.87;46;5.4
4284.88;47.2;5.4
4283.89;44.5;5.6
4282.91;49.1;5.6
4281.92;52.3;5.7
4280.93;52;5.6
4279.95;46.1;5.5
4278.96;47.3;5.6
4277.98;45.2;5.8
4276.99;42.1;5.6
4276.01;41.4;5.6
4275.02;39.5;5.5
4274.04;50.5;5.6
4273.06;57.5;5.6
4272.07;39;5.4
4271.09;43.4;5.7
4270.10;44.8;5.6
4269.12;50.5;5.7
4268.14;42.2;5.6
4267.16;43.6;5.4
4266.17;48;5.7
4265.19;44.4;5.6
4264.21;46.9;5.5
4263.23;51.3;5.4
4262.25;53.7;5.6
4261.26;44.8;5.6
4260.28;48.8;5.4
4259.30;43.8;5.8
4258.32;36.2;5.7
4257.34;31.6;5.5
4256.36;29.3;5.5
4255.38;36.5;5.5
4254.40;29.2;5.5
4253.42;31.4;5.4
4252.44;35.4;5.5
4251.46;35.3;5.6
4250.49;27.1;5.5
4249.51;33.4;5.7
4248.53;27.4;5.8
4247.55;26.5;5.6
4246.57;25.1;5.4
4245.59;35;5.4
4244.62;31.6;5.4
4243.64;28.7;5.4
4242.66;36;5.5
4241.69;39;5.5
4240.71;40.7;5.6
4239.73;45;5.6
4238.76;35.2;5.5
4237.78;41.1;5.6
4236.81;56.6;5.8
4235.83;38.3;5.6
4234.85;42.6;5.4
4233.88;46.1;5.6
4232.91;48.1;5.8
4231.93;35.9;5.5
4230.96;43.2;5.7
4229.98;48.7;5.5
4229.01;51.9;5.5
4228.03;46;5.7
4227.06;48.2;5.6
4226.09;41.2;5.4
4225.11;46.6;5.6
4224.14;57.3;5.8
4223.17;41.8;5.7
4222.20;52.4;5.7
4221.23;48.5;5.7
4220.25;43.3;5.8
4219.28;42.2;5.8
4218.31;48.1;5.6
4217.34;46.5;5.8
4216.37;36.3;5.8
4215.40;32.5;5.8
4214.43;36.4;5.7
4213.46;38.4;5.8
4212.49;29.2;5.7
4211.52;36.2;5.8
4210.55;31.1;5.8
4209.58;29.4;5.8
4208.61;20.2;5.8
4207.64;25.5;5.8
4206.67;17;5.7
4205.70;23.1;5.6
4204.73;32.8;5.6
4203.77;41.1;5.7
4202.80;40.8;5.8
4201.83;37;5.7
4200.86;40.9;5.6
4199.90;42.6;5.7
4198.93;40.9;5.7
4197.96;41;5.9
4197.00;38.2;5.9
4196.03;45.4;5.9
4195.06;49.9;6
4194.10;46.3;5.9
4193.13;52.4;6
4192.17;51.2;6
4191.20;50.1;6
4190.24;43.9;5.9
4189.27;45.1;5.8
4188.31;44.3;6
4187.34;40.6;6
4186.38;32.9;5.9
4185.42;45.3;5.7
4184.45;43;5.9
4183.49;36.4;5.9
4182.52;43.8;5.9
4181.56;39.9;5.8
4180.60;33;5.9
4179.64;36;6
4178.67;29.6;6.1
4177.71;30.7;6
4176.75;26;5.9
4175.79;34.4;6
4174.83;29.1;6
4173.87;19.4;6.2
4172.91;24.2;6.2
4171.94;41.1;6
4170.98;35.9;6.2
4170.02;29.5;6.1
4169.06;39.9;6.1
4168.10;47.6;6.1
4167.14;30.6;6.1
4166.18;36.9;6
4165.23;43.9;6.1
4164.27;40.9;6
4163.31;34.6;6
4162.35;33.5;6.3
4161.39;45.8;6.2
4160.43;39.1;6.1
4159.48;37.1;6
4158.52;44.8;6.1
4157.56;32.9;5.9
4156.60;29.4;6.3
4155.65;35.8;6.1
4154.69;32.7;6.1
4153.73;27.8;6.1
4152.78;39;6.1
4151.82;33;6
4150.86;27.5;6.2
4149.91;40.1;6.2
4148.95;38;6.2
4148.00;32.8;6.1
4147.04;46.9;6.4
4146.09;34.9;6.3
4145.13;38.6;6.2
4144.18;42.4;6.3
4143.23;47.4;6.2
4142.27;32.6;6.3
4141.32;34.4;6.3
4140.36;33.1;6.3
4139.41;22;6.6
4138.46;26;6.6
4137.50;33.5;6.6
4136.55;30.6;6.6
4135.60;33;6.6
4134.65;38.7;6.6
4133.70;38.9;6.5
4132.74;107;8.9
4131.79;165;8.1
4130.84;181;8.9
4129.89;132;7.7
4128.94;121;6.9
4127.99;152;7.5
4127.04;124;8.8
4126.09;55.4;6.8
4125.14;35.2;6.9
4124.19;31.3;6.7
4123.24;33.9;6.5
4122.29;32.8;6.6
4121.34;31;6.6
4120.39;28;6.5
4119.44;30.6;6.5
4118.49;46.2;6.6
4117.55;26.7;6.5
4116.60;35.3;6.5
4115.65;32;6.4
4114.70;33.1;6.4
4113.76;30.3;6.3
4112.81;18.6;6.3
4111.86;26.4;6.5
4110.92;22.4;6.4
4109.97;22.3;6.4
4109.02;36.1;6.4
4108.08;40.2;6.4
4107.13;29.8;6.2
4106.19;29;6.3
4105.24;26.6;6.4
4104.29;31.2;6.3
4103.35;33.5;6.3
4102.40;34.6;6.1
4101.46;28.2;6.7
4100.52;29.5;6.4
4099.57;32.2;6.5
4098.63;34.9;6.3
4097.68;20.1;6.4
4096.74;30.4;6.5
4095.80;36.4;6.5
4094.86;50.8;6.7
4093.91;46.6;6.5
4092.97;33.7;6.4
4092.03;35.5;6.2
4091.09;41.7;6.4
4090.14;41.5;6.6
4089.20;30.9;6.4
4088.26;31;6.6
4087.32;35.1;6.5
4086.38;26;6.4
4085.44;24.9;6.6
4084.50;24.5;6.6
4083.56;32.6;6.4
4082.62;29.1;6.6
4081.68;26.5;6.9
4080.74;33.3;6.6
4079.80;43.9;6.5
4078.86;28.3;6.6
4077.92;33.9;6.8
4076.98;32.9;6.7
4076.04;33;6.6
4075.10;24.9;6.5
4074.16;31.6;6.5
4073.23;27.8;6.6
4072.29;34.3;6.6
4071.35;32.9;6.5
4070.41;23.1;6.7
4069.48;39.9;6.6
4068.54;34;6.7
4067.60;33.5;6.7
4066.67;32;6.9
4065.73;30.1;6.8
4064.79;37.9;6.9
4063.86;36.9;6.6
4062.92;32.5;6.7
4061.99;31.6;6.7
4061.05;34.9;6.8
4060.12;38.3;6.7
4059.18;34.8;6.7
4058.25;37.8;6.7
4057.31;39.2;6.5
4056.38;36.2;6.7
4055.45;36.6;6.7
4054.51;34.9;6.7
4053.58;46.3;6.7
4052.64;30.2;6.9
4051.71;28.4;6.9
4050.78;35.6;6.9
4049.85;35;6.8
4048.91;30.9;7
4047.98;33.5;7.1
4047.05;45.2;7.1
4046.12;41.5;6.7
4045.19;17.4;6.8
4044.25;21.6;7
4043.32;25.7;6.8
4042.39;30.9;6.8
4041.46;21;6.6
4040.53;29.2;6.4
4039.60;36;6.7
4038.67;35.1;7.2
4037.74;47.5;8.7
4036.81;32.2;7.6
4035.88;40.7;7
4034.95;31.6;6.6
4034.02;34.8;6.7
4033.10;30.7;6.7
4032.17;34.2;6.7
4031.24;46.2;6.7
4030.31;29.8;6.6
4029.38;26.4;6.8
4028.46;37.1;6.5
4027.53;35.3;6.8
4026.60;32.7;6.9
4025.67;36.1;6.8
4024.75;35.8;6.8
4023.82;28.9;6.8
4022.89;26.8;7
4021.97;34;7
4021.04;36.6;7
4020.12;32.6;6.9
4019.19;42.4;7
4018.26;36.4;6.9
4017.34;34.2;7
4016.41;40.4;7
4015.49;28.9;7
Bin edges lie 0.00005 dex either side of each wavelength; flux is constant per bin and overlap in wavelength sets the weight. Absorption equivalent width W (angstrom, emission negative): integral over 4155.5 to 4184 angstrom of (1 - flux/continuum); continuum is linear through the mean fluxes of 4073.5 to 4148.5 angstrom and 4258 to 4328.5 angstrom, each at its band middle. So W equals 5.0 angstrom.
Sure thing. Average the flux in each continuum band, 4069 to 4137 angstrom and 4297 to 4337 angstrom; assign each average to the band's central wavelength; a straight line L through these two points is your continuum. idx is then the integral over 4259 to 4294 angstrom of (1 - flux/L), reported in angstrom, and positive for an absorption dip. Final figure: -3.94 angstrom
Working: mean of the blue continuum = 43.1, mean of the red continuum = 41.9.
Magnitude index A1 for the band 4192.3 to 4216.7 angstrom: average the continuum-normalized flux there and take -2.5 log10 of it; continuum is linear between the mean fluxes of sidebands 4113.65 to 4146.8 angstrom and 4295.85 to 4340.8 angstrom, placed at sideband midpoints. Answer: 0.36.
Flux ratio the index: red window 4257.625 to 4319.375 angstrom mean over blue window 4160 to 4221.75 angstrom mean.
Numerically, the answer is 1.15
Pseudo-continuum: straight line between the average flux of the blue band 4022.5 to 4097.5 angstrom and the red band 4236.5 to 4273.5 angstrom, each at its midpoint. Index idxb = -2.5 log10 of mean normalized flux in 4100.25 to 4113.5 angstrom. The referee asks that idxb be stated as 0.195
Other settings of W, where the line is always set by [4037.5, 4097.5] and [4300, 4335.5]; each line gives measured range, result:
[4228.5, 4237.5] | -1.5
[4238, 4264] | 2.2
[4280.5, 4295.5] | -2.5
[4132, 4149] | -2.6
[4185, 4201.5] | -2.8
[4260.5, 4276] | -2.4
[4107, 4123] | 2.0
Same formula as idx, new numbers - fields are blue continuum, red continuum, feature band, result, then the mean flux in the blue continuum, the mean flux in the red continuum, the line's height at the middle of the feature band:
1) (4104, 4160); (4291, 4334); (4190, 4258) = 8.4 angstrom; 46.3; 42.4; 44.3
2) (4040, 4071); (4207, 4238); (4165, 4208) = 2.1 angstrom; 33.2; 41.5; 39.7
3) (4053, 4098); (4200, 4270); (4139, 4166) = -0.1 angstrom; 33.9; 39.2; 36.4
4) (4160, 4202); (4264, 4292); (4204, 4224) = 2.7 angstrom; 38.9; 46.5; 41.5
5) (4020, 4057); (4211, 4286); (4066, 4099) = 2.3 angstrom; 33.6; 41.9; 35.3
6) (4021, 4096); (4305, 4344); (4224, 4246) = -1.4 angstrom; 33.7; 43.2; 40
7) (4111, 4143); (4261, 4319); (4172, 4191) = 5.6 angstrom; 55.1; 43.3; 51.1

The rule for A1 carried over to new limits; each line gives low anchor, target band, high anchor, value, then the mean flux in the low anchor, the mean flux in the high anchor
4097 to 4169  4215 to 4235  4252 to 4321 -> -0.055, 43.9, 42.4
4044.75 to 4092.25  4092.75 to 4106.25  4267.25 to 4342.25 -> 0.048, 33.4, 44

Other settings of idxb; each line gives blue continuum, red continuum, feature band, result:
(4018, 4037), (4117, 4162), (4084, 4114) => 0.38 mag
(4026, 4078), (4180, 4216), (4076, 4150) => -0.20 mag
